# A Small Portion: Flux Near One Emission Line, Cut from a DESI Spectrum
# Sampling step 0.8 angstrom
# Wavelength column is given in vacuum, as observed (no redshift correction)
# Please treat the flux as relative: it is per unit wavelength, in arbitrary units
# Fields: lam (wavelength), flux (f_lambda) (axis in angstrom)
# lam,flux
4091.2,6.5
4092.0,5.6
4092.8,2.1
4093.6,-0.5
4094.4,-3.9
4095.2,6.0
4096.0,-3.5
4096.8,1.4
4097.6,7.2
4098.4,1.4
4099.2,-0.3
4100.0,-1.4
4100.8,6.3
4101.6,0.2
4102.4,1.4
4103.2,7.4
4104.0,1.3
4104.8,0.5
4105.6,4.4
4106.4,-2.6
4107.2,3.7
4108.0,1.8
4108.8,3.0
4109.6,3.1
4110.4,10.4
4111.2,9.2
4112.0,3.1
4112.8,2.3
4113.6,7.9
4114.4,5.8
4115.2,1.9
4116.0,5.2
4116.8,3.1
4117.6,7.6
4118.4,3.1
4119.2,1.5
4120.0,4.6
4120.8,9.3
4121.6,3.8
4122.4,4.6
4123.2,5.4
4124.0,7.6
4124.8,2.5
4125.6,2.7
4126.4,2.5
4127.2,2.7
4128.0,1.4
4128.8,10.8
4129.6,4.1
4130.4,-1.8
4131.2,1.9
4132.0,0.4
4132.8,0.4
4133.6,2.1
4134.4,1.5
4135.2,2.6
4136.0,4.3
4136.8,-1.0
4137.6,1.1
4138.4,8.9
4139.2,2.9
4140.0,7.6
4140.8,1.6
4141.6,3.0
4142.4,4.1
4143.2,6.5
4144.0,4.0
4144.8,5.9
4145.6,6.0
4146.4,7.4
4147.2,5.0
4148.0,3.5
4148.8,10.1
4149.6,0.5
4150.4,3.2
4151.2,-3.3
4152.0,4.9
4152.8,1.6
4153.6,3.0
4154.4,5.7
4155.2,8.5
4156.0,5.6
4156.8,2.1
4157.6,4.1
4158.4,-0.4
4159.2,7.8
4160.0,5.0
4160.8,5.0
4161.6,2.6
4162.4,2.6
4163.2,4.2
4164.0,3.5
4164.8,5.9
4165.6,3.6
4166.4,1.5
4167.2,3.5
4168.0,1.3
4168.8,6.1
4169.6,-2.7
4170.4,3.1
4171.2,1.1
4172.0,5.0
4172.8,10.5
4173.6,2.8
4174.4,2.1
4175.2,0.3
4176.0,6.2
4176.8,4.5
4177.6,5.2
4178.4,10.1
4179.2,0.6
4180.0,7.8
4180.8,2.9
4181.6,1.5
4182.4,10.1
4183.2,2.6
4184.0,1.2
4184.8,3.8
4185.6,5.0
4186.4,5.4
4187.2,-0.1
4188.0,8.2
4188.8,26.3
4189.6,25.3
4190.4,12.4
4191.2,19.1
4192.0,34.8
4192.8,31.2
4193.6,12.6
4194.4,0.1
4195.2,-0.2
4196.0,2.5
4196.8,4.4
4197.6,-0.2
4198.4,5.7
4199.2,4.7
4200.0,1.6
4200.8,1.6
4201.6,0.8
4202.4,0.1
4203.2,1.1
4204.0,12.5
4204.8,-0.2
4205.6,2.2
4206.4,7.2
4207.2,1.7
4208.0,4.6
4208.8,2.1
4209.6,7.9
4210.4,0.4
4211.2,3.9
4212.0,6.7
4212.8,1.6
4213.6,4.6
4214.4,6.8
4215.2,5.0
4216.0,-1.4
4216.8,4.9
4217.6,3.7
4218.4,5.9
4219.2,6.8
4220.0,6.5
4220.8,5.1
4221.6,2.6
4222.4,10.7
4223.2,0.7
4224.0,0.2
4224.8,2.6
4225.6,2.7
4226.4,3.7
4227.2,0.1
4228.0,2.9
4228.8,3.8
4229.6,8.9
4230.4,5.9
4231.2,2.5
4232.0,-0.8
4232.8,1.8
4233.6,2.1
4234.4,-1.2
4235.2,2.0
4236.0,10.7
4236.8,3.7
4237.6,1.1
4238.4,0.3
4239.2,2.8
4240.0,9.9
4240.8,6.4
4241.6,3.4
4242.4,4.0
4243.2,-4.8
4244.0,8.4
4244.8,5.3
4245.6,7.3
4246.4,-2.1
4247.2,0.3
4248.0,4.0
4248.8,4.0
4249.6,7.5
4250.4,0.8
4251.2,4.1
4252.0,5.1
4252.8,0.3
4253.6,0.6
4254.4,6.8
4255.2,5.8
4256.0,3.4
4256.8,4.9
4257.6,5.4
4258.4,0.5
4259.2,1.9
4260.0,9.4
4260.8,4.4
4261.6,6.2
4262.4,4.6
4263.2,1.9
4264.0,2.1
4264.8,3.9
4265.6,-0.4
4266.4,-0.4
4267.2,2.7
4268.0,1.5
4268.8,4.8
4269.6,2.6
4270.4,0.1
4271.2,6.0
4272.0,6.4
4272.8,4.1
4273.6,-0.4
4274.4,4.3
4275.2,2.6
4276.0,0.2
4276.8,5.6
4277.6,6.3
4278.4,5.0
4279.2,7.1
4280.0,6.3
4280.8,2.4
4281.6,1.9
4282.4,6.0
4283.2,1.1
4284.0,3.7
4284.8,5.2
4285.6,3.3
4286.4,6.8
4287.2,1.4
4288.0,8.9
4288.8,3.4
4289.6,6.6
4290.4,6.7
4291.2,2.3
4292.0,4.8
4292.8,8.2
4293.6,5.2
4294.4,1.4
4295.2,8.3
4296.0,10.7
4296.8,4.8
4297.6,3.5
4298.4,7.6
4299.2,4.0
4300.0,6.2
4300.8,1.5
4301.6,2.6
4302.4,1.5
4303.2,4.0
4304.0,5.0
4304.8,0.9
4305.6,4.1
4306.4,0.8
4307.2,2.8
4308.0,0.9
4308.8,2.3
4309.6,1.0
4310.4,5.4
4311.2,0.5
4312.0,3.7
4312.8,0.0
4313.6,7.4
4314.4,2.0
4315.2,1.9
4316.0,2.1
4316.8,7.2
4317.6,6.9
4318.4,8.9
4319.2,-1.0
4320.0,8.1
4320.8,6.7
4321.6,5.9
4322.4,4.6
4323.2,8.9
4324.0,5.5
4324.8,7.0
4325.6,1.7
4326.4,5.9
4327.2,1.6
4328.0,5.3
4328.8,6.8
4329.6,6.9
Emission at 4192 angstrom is [O II] 3727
